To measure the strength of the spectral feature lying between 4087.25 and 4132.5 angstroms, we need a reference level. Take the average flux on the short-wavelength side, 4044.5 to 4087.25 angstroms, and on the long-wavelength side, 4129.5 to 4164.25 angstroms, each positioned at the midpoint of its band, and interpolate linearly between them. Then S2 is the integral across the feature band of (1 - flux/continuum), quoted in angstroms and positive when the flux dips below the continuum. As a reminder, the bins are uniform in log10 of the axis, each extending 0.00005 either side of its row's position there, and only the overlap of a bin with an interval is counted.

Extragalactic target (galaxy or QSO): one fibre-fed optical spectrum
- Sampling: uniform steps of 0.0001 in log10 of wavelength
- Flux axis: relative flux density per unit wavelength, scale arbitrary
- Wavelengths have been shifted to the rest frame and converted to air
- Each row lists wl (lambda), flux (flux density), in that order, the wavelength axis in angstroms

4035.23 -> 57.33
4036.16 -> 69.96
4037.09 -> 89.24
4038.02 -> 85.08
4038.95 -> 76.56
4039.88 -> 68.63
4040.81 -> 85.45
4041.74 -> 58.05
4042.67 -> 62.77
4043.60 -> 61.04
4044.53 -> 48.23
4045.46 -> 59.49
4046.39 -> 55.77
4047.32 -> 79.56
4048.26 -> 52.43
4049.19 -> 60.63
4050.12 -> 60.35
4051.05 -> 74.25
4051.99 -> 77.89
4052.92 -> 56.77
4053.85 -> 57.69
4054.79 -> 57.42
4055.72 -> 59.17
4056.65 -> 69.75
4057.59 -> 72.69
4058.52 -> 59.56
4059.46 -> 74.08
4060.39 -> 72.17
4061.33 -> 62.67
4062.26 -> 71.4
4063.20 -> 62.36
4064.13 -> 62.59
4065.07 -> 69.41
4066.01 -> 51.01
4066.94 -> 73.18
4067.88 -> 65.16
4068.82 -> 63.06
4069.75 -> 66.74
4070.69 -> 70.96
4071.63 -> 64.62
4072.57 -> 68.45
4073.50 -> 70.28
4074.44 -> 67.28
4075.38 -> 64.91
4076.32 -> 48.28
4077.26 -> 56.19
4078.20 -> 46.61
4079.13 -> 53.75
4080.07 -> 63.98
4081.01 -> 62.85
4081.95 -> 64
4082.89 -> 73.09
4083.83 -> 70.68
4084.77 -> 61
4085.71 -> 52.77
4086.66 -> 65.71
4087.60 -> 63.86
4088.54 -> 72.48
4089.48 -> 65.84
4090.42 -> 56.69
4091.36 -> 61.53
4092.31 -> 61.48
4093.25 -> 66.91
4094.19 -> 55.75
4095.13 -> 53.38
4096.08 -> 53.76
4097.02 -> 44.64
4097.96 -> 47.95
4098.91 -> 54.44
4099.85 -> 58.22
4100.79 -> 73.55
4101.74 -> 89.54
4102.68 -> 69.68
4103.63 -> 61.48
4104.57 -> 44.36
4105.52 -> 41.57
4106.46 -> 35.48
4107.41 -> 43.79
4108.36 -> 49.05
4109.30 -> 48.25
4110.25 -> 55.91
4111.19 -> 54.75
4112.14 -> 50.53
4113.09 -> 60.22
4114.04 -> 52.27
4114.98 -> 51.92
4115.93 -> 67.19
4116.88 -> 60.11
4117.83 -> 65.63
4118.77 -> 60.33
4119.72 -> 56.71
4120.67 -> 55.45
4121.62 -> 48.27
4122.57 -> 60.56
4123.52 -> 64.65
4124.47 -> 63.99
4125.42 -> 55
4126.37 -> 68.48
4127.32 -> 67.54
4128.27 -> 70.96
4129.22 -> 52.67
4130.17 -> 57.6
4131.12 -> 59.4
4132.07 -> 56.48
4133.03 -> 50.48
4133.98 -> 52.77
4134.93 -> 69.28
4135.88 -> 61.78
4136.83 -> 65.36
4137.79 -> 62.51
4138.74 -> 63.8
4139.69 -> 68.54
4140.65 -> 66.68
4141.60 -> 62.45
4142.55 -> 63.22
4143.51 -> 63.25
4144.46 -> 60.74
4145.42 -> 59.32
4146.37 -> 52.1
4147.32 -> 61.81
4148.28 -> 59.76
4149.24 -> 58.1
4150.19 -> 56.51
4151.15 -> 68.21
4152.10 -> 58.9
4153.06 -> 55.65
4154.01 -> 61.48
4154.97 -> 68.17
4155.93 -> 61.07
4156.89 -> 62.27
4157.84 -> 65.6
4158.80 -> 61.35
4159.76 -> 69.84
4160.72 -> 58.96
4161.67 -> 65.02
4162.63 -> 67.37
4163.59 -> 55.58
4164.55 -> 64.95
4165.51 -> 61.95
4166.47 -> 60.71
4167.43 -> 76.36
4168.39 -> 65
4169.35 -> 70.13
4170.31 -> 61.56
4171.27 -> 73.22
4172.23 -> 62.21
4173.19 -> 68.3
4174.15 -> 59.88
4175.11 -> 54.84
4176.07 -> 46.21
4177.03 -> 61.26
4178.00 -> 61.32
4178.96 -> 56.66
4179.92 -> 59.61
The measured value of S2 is 3.12 angstroms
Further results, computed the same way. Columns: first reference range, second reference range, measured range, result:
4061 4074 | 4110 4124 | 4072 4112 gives 1.97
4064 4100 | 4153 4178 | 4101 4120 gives 1.78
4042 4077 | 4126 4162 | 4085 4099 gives 1.01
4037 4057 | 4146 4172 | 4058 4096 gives 1.00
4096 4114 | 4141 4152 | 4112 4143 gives -1.44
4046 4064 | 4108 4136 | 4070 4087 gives 0.04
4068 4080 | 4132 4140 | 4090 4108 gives 1.52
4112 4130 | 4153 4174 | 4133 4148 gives 0.03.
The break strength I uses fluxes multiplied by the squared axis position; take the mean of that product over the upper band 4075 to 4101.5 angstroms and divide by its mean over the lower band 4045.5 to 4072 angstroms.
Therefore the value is 0.9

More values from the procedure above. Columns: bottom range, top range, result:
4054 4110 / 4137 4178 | 1.06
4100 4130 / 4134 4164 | 1.09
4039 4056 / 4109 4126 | 0.94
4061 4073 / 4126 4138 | 0.96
